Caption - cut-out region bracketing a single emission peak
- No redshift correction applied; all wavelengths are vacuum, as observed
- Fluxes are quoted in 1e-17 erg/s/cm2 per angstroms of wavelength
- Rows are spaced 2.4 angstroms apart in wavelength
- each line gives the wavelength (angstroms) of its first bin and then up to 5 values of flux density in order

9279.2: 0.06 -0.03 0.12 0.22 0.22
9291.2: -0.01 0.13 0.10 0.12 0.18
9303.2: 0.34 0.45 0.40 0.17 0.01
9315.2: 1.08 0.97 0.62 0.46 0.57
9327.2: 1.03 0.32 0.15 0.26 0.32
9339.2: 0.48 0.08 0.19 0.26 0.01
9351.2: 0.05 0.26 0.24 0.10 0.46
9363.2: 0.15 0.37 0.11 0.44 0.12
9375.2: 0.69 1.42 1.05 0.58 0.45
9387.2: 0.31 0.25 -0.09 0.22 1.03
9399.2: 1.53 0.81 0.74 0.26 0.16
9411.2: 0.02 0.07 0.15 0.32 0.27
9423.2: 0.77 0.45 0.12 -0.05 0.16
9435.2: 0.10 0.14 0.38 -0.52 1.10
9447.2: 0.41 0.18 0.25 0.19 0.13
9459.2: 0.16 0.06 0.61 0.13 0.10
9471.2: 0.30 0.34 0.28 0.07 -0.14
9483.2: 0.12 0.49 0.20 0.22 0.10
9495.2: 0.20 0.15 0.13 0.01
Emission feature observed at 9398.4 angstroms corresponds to [O III]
